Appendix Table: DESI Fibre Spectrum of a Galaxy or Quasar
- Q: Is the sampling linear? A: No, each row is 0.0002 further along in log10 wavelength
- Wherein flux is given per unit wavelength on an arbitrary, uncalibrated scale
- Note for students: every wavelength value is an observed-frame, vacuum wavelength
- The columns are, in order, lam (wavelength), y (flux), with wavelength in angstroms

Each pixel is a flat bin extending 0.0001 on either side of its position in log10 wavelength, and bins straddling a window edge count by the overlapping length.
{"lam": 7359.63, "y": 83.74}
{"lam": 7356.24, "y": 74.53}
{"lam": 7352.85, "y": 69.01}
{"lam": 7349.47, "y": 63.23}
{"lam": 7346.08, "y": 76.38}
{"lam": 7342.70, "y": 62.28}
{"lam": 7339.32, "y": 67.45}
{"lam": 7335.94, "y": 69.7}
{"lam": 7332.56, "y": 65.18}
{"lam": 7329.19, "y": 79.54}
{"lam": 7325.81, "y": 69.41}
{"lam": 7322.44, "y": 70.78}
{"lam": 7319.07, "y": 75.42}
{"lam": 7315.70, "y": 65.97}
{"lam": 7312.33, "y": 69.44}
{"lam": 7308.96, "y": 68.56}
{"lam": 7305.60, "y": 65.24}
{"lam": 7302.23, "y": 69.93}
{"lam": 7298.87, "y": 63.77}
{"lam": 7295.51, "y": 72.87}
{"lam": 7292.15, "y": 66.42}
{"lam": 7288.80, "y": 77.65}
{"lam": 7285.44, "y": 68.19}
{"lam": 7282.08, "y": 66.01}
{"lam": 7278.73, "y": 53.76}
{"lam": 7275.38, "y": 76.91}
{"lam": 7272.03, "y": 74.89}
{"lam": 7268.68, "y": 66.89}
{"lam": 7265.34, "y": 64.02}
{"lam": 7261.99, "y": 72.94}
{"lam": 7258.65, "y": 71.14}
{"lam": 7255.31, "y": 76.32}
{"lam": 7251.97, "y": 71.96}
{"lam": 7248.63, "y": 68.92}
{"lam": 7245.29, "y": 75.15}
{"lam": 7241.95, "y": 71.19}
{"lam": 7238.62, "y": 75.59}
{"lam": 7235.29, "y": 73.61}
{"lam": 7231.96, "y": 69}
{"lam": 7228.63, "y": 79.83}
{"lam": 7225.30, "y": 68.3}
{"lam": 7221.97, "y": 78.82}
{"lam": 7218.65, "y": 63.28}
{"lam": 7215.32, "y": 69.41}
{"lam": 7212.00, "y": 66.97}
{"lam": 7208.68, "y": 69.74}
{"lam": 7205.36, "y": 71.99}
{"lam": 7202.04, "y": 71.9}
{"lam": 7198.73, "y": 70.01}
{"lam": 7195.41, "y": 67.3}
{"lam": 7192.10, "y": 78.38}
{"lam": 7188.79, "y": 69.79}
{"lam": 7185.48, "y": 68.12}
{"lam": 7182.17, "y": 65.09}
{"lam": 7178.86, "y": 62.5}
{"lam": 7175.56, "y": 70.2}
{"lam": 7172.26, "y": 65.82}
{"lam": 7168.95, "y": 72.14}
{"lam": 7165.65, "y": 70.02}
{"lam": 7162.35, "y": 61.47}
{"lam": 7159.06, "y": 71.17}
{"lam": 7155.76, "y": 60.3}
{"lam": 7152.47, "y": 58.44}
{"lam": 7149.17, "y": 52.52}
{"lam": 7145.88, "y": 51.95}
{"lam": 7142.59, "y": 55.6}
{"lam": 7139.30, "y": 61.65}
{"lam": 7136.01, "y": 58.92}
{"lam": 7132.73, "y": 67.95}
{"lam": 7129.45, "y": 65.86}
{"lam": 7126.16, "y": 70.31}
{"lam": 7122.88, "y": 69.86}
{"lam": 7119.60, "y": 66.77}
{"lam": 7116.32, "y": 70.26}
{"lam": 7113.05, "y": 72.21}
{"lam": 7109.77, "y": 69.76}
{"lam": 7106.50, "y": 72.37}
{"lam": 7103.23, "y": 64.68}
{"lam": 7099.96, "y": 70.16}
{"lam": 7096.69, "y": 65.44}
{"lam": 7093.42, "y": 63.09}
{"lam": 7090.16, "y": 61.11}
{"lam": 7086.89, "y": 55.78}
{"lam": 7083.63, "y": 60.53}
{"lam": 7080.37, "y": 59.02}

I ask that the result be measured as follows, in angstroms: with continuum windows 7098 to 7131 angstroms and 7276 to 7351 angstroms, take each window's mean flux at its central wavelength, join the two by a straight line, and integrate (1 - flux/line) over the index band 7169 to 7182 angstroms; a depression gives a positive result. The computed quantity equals 0.4 angstroms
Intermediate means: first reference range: 69.2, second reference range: 68.6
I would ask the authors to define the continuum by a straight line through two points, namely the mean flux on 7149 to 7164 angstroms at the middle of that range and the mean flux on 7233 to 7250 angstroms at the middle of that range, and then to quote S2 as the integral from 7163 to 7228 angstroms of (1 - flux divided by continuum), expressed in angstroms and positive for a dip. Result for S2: -2.7 angstroms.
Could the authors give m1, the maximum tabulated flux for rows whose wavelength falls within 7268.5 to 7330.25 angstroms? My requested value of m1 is 79.54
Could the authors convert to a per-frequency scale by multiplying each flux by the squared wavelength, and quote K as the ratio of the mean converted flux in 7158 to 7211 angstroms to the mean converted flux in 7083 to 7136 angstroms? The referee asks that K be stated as 1.1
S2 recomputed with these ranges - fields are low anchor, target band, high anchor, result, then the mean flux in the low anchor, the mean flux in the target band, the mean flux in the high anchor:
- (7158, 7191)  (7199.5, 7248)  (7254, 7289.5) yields -2.1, 67.8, 71.7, 69.6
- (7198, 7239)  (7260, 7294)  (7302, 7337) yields 0.8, 71.3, 68.8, 69.9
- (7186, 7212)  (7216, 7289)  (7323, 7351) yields -0.7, 70.9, 70.9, 69.2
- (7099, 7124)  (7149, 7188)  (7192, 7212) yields 2.7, 69.5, 65.4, 70.6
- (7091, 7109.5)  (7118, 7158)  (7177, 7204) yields 3.6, 67.1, 61.8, 69.2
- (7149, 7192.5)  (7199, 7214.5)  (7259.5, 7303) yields -0.7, 66.3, 70.1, 68.8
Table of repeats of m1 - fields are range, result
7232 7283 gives 76.91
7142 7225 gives 78.82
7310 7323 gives 75.42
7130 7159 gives 67.95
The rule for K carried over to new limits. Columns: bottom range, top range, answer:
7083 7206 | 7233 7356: 1.11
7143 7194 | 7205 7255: 1.12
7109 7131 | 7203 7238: 1.06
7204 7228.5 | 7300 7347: 1.02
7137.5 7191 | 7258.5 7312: 1.11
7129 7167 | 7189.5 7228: 1.18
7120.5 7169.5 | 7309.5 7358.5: 1.17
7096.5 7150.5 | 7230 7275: 1.14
